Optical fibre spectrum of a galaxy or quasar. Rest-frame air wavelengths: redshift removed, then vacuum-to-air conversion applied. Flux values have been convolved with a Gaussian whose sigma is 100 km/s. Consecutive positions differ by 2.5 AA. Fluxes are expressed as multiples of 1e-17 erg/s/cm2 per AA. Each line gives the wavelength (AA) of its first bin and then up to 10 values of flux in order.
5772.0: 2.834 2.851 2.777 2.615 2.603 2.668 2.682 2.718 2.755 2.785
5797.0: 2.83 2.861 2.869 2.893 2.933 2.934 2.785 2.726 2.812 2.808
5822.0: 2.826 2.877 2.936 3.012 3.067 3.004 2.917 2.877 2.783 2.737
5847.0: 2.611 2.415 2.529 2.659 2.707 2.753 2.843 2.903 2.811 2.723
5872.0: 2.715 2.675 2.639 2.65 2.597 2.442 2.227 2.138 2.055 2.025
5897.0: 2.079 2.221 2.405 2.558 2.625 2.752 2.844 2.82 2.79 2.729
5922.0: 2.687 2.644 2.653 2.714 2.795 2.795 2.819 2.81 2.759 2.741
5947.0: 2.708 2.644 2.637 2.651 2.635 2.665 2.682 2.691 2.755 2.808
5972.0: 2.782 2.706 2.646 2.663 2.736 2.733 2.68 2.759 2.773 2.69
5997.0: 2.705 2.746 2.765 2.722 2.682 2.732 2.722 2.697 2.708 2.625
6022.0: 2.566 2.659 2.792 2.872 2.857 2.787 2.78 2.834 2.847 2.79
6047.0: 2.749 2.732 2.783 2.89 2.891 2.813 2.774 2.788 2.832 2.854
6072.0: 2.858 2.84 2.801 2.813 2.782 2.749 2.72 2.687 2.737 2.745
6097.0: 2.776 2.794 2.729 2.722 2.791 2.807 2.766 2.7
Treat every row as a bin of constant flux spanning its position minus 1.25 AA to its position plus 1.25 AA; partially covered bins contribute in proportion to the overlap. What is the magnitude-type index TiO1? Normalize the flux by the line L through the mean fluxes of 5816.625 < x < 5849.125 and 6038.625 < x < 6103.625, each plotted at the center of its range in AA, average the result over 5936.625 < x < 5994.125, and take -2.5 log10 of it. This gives 0.04 mag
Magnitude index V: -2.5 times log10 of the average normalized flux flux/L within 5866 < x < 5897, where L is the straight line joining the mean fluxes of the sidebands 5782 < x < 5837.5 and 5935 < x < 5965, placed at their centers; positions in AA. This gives 0.13 mag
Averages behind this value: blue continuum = 2.84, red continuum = 2.71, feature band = 2.46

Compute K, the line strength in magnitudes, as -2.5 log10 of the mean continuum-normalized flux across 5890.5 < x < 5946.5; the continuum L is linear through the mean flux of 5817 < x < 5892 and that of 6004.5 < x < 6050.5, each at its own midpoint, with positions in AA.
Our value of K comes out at 0.05 mag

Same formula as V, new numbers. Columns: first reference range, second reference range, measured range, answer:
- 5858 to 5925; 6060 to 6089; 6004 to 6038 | 0.00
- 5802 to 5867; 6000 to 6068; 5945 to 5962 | 0.05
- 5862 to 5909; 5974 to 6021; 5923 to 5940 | -0.07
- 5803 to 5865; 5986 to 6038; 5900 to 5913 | 0.07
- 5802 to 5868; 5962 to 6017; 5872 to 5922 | 0.11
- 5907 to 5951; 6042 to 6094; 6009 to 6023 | 0.04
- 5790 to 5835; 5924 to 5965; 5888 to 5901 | 0.29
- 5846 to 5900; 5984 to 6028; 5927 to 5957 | -0.04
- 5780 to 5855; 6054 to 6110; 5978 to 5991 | 0.03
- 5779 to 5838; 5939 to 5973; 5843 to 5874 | 0.04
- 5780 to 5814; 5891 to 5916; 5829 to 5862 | -0.06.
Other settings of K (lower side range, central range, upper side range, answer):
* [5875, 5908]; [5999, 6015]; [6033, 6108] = -0.03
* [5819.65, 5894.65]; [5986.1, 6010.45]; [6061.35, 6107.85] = 0.01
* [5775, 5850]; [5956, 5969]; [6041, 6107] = 0.04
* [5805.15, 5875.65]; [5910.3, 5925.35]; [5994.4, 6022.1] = 0.00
